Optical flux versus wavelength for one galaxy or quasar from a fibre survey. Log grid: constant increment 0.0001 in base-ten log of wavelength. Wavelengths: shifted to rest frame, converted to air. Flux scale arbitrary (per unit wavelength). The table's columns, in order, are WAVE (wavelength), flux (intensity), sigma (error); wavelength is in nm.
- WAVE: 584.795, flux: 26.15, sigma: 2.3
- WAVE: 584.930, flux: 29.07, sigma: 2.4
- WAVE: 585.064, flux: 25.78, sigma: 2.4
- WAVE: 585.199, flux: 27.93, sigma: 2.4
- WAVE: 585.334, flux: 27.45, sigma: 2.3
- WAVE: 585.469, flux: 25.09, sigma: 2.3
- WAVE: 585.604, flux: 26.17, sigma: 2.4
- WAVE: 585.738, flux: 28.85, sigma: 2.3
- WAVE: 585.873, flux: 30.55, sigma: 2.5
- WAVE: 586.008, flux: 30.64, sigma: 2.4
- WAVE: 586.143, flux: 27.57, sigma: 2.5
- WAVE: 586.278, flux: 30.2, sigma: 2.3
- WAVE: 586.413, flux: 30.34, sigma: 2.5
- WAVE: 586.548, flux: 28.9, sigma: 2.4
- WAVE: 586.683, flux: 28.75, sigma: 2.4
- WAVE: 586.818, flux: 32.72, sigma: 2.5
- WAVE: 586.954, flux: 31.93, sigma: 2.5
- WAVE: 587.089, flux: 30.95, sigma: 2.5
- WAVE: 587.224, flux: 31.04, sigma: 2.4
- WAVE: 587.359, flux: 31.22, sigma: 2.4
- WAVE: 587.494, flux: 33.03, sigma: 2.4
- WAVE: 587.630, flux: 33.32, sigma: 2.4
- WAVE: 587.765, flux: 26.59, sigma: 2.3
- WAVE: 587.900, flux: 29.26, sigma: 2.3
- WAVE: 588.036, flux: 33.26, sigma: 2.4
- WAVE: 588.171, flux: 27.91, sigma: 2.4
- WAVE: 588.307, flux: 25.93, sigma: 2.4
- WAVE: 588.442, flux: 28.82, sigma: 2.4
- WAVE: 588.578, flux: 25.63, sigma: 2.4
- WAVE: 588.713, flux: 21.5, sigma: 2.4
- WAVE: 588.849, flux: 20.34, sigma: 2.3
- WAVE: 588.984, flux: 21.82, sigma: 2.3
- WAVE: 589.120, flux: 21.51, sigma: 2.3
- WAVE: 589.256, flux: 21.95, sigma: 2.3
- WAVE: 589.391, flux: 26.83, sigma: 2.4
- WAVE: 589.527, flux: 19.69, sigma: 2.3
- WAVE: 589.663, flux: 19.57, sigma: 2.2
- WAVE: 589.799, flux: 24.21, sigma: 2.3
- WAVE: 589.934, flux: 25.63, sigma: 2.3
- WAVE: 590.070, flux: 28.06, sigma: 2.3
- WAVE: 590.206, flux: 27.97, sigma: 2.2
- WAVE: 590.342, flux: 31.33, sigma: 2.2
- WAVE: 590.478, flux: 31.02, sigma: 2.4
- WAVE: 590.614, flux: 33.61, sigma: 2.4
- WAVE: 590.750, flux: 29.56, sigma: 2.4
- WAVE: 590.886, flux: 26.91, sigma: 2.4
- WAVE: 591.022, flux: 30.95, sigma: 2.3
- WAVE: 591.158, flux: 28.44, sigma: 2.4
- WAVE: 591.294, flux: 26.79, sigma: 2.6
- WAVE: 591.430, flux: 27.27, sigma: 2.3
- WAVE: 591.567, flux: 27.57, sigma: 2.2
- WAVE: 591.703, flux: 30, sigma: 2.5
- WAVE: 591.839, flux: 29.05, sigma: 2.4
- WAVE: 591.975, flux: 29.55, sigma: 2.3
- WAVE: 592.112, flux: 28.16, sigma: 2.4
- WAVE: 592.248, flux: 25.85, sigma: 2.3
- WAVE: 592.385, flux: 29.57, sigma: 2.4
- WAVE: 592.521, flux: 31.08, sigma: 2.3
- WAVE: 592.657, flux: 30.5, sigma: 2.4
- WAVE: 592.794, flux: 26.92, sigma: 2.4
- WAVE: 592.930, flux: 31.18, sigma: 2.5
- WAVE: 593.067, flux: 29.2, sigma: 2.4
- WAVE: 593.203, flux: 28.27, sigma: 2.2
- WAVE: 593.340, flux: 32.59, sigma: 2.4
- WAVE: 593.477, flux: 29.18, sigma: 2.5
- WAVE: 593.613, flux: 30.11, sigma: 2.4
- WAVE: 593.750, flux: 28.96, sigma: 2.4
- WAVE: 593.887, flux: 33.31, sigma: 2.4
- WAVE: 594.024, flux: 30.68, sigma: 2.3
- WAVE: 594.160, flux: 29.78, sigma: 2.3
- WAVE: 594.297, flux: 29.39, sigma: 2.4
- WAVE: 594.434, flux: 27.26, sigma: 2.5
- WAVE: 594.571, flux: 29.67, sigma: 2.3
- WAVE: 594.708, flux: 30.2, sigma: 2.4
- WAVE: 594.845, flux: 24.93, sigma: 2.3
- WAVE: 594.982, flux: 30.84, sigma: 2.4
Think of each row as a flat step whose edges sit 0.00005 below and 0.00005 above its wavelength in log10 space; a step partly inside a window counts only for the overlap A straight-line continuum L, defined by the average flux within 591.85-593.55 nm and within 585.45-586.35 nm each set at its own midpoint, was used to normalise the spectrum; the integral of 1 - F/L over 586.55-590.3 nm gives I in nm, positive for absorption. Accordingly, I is 0.24 nm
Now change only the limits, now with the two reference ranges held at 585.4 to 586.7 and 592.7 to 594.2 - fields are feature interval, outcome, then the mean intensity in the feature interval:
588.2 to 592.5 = 0.41 nm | 26.7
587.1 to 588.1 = -0.07 nm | 31.1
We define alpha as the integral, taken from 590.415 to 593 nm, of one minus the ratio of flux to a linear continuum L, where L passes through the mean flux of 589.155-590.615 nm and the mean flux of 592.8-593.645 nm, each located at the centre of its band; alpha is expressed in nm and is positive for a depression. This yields -0.103 nm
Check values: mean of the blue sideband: 25.9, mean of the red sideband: 29.9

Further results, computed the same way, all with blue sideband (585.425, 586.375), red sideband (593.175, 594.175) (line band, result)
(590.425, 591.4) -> 0.01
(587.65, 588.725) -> 0.04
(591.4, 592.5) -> 0.06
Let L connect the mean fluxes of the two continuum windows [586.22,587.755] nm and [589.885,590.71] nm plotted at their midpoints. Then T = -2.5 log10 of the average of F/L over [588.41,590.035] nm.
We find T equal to 0.29 mag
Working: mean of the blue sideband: 31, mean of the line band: 23.1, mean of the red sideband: 29.7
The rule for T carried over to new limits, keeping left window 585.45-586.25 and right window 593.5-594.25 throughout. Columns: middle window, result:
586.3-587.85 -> -0.07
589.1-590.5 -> 0.17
